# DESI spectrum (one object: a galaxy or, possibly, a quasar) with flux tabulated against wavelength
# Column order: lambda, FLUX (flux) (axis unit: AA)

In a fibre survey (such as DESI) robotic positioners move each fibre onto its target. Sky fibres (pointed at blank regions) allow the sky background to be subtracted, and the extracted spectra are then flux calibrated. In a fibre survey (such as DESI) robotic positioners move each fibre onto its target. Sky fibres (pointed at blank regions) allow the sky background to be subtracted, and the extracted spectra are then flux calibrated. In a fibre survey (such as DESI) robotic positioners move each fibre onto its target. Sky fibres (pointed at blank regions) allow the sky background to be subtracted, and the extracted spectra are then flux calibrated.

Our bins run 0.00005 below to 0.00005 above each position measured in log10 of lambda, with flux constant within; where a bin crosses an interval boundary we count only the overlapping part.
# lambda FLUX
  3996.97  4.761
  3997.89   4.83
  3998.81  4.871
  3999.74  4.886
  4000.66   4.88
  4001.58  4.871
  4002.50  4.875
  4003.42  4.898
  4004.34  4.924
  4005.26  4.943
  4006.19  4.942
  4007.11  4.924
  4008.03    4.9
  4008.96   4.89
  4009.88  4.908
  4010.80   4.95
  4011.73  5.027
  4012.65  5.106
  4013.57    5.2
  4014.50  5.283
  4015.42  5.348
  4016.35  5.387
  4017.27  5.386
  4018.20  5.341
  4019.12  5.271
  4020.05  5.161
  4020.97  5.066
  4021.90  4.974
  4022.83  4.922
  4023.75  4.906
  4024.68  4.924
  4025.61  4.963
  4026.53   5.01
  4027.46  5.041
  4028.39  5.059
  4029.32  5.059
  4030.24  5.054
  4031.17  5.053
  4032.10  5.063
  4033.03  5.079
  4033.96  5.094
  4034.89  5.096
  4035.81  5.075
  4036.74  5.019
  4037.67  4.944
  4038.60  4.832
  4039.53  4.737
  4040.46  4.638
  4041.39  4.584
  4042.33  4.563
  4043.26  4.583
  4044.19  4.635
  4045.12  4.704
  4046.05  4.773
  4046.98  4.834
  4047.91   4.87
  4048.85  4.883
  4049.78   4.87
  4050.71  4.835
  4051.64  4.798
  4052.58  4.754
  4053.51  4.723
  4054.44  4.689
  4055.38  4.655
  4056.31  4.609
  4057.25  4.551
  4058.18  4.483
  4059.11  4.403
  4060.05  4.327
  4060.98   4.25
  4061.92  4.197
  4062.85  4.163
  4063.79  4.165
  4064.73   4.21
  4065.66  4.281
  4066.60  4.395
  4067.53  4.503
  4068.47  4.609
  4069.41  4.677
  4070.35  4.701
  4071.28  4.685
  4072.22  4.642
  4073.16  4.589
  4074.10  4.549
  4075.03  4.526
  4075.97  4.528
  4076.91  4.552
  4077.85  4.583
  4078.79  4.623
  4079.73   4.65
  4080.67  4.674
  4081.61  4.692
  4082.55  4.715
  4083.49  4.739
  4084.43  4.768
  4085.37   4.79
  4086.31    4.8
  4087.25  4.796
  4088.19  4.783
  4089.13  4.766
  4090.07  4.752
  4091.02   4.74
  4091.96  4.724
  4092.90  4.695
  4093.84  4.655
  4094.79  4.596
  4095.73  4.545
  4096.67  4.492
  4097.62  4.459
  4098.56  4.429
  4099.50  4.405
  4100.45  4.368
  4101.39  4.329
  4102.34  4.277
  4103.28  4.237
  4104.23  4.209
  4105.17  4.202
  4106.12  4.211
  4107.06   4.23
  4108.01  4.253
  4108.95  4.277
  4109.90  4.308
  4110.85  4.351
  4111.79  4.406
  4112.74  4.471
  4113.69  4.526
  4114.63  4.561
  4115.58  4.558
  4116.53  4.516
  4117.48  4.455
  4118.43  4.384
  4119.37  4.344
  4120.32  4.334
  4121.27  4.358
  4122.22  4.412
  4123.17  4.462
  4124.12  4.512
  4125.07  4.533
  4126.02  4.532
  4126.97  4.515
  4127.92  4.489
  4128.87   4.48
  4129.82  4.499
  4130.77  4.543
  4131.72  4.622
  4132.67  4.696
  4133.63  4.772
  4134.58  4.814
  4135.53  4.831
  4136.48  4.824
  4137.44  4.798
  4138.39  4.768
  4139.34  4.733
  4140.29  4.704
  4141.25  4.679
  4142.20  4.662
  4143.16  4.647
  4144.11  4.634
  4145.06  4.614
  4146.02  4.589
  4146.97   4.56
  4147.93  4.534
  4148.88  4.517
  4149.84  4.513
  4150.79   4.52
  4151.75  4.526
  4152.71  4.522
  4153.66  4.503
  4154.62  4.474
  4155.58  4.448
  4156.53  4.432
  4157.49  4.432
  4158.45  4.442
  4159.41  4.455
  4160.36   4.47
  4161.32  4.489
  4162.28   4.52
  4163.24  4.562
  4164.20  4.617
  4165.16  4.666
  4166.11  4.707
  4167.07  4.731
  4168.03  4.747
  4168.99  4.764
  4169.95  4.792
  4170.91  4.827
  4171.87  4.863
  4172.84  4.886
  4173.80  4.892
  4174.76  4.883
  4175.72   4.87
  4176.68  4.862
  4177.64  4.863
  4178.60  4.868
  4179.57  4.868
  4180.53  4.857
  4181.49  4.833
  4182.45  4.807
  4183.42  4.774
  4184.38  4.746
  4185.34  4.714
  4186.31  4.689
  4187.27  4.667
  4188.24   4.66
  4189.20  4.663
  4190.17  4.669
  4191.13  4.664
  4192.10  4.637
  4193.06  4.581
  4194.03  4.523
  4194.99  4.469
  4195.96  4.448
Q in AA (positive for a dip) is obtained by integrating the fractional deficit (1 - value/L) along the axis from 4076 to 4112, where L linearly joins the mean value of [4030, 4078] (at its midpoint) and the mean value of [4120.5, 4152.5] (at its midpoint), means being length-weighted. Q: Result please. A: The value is 0.80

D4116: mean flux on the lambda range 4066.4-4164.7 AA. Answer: 4.55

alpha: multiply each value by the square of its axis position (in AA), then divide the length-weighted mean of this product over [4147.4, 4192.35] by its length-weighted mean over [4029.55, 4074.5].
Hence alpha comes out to 1.06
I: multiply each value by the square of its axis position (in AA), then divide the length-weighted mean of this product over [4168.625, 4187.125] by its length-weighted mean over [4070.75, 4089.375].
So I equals 1.1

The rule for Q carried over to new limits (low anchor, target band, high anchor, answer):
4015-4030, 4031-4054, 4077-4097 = 0.67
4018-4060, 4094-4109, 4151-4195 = 1.32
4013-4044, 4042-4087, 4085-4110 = 1.35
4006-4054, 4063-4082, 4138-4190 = 1.30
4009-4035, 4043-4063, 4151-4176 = 1.48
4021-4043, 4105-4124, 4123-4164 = 1.16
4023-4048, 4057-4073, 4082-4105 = 1.04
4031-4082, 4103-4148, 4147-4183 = 1.40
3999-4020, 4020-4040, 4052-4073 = -0.71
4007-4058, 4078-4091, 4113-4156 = 0.04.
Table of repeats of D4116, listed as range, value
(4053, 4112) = 4.51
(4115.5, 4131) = 4.46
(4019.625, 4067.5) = 4.75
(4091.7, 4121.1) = 4.41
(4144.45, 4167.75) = 4.54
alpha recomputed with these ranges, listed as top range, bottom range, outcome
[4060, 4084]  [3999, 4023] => 0.92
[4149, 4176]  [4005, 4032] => 0.98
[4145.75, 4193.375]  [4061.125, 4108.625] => 1.08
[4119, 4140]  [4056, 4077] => 1.06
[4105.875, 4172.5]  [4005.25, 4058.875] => 0.97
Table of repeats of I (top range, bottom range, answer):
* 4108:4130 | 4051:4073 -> 1.01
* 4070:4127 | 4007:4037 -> 0.92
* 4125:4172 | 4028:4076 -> 1.03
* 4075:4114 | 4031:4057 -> 0.96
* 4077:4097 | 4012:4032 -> 0.95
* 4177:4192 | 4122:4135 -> 1.07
